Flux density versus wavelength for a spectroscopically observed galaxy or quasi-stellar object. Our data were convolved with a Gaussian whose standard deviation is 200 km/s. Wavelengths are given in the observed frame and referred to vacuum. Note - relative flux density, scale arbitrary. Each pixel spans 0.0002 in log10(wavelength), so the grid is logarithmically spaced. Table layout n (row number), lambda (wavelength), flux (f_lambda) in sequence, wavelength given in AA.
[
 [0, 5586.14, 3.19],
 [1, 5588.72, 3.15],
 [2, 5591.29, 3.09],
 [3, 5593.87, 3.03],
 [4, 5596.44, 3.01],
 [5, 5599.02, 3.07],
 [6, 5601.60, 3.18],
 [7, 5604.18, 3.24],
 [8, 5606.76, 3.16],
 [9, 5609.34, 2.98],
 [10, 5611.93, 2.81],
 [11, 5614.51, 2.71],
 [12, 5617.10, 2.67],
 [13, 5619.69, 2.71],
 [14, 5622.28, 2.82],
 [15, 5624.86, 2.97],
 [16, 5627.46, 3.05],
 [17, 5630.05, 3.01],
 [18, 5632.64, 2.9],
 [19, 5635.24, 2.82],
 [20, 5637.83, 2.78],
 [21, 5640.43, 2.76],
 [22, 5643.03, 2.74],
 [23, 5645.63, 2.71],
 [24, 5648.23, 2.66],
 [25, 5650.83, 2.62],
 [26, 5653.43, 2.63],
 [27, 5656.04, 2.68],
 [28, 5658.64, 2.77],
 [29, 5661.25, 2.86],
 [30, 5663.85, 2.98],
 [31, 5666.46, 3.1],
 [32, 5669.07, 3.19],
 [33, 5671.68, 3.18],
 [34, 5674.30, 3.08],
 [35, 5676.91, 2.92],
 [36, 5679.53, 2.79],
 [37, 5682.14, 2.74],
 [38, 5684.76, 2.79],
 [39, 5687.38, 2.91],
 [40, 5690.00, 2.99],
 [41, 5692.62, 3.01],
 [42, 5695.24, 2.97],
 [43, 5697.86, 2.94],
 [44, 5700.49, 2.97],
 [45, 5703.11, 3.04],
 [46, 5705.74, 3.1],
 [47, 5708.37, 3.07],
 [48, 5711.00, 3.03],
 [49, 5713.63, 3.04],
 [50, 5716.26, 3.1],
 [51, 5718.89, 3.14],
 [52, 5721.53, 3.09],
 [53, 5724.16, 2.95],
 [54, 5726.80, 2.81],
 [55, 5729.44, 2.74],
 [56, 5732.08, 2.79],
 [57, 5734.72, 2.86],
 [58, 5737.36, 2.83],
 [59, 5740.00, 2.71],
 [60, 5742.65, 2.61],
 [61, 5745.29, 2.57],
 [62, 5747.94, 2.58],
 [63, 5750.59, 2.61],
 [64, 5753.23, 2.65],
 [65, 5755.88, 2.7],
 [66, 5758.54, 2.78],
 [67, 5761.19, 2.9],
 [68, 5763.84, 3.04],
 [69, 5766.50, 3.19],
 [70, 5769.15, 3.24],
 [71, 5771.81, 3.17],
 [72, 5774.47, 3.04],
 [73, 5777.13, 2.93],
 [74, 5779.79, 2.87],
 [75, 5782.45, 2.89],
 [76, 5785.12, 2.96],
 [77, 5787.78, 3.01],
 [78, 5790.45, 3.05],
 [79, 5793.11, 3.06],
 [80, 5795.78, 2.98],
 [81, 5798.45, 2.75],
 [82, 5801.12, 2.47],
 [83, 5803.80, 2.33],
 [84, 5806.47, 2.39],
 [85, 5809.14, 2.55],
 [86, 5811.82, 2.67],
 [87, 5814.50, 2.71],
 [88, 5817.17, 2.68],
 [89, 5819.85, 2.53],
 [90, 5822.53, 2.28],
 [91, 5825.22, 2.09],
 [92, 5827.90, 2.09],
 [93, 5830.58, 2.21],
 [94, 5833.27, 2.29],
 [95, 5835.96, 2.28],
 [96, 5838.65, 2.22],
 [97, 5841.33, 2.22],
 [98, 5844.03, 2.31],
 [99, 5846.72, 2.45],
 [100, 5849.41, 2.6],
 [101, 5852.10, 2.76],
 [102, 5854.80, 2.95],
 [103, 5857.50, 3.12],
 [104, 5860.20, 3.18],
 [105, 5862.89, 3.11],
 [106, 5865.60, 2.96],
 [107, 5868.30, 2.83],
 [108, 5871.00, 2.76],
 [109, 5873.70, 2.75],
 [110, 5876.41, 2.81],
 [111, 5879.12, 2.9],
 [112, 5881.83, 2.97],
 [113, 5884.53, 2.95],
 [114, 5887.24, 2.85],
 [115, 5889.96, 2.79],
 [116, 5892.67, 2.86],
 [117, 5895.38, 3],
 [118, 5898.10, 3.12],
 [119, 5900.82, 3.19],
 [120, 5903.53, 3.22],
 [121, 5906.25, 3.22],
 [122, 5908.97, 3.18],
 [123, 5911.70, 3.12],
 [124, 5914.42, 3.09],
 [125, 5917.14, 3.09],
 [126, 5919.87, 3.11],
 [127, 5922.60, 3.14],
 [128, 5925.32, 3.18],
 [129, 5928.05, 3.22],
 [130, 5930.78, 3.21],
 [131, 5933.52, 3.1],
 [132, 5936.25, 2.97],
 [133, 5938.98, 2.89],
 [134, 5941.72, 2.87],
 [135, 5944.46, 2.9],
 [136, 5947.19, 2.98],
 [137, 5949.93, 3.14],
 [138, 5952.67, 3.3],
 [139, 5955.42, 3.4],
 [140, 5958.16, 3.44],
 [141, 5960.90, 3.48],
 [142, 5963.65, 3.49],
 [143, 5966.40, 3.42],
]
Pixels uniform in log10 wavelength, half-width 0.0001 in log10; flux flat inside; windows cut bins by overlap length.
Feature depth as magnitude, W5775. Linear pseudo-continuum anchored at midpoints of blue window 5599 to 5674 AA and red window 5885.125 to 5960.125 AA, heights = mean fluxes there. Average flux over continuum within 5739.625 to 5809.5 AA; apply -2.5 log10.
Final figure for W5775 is 0.06 mag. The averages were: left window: 2.89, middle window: 2.82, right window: 3.1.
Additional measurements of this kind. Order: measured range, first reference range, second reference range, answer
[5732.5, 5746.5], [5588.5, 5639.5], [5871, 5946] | 0.10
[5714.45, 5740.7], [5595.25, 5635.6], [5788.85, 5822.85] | -0.05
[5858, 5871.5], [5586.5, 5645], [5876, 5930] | 0.02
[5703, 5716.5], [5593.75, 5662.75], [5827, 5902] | -0.09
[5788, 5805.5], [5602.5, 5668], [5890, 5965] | 0.09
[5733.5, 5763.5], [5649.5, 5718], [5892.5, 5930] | 0.11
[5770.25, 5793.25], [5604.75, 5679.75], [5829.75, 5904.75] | -0.07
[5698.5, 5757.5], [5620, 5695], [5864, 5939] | 0.02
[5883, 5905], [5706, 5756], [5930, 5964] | 0.03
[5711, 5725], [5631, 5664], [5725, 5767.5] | -0.11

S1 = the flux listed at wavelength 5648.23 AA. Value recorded 2.66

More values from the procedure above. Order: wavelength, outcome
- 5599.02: 3.07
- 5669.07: 3.19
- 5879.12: 2.9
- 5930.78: 3.21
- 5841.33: 2.22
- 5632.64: 2.9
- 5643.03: 2.74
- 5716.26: 3.1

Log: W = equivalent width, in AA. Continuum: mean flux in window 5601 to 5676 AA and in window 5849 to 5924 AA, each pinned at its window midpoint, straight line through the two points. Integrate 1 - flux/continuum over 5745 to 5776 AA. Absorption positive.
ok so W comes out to 0.6 AA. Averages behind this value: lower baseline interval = 2.89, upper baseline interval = 2.99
